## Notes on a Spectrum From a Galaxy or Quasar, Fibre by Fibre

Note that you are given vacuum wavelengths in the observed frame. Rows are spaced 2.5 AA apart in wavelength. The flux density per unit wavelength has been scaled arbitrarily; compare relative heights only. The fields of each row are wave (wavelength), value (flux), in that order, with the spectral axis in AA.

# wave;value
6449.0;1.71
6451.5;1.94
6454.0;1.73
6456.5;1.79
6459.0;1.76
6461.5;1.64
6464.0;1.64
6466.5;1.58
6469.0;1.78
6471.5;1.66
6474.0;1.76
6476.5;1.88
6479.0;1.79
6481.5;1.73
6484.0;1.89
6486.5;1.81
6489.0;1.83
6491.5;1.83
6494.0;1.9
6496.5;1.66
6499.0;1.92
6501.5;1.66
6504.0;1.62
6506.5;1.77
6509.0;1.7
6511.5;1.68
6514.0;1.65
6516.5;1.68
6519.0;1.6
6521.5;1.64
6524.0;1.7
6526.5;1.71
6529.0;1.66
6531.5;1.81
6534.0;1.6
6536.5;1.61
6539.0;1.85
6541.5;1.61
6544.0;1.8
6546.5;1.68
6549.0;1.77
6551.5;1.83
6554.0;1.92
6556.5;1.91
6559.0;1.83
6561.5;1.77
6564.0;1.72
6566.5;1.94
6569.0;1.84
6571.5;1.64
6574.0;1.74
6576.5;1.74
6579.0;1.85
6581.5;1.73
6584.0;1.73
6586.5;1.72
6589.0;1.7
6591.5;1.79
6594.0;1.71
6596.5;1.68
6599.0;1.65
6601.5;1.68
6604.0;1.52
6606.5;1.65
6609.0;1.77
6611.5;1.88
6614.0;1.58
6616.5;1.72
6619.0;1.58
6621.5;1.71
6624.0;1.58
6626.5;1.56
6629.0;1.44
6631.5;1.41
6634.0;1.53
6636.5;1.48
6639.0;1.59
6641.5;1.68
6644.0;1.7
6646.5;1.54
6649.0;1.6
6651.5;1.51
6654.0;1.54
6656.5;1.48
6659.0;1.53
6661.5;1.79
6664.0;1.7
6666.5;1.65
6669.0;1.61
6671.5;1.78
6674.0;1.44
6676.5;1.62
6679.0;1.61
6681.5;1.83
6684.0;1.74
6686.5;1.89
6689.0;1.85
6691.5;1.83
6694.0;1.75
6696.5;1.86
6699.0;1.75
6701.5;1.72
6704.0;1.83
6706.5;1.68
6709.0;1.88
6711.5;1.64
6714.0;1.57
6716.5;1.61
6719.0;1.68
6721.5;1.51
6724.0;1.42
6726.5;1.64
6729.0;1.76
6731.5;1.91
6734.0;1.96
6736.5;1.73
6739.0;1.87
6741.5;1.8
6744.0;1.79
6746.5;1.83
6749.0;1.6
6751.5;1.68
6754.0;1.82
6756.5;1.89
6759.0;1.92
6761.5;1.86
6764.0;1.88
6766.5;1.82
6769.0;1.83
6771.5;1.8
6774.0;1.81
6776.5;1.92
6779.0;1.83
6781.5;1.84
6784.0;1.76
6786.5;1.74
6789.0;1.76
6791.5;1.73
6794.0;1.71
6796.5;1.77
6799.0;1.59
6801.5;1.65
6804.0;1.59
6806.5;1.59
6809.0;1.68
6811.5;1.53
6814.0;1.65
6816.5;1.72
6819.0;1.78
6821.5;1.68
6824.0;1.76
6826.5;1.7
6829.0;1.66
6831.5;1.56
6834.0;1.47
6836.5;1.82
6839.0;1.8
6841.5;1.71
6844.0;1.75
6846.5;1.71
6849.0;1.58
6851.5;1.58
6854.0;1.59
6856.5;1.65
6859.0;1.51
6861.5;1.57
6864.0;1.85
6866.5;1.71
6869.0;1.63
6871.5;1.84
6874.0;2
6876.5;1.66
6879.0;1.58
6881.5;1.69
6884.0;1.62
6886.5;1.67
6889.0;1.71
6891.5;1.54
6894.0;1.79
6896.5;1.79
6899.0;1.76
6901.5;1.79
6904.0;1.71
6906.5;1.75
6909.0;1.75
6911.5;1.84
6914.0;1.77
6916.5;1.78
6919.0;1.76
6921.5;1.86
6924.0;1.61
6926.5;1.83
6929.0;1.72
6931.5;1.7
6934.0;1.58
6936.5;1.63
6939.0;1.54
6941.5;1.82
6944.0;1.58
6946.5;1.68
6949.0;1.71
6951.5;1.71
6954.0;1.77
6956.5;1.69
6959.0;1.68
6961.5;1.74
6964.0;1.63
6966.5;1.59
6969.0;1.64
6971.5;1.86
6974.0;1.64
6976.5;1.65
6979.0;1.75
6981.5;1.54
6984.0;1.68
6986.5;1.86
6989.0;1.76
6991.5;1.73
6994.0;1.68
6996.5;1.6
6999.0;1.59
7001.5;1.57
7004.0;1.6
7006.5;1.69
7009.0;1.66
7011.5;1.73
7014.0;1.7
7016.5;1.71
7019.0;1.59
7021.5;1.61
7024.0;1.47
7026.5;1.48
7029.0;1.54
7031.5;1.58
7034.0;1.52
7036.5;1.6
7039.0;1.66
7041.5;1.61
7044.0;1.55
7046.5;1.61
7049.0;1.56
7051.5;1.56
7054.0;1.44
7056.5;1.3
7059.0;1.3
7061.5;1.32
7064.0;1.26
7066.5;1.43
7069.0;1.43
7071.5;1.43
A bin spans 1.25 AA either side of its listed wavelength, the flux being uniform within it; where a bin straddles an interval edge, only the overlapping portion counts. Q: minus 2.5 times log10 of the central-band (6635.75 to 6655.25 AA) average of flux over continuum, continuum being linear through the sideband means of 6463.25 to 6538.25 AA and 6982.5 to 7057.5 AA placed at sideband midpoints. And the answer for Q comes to 0.07 mag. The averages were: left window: 1.73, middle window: 1.58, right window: 1.61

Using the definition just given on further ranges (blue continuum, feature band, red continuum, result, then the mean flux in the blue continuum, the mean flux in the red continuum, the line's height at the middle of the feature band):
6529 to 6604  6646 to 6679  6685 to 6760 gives 0.10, 1.75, 1.76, 1.75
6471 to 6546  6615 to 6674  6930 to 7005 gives 0.08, 1.73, 1.67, 1.72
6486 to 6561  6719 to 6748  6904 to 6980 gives -0.01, 1.74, 1.71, 1.72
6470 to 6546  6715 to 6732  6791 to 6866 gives 0.03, 1.73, 1.66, 1.69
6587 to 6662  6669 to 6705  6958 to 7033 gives -0.08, 1.62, 1.65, 1.62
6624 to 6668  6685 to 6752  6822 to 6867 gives -0.09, 1.57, 1.67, 1.61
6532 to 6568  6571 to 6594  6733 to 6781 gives 0.03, 1.78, 1.82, 1.78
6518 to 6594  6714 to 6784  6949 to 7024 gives -0.04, 1.75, 1.67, 1.72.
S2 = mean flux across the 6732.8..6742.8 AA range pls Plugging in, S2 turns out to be 1.84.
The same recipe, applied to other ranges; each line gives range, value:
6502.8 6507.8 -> 1.7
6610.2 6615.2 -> 1.73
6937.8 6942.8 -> 1.68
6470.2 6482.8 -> 1.76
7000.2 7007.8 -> 1.62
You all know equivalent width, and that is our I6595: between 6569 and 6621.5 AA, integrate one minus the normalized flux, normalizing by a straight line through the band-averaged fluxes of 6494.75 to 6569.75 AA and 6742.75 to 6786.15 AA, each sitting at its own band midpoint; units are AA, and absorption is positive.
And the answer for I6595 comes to 1.6 AA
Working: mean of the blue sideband 1.74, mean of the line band 1.71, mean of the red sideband 1.81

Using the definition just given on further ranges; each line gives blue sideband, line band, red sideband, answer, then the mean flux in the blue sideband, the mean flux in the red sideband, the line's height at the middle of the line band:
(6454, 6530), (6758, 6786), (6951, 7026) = -2.4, 1.73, 1.67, 1.7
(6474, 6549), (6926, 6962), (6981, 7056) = -1.3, 1.73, 1.61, 1.63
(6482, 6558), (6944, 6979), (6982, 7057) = -1.4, 1.74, 1.61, 1.63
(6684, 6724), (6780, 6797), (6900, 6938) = -0.3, 1.73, 1.74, 1.73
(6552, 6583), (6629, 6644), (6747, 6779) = 2.2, 1.8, 1.82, 1.81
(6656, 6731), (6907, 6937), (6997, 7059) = -2.4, 1.69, 1.58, 1.61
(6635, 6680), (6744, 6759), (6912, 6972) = -1.3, 1.6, 1.7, 1.64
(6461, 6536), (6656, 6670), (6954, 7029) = 0.6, 1.73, 1.66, 1.7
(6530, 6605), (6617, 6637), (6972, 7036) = 2.2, 1.75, 1.64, 1.73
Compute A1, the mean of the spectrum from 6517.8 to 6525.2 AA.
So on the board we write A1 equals 1.65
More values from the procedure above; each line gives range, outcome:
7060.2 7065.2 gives 1.29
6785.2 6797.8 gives 1.74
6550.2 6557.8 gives 1.89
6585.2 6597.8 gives 1.72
